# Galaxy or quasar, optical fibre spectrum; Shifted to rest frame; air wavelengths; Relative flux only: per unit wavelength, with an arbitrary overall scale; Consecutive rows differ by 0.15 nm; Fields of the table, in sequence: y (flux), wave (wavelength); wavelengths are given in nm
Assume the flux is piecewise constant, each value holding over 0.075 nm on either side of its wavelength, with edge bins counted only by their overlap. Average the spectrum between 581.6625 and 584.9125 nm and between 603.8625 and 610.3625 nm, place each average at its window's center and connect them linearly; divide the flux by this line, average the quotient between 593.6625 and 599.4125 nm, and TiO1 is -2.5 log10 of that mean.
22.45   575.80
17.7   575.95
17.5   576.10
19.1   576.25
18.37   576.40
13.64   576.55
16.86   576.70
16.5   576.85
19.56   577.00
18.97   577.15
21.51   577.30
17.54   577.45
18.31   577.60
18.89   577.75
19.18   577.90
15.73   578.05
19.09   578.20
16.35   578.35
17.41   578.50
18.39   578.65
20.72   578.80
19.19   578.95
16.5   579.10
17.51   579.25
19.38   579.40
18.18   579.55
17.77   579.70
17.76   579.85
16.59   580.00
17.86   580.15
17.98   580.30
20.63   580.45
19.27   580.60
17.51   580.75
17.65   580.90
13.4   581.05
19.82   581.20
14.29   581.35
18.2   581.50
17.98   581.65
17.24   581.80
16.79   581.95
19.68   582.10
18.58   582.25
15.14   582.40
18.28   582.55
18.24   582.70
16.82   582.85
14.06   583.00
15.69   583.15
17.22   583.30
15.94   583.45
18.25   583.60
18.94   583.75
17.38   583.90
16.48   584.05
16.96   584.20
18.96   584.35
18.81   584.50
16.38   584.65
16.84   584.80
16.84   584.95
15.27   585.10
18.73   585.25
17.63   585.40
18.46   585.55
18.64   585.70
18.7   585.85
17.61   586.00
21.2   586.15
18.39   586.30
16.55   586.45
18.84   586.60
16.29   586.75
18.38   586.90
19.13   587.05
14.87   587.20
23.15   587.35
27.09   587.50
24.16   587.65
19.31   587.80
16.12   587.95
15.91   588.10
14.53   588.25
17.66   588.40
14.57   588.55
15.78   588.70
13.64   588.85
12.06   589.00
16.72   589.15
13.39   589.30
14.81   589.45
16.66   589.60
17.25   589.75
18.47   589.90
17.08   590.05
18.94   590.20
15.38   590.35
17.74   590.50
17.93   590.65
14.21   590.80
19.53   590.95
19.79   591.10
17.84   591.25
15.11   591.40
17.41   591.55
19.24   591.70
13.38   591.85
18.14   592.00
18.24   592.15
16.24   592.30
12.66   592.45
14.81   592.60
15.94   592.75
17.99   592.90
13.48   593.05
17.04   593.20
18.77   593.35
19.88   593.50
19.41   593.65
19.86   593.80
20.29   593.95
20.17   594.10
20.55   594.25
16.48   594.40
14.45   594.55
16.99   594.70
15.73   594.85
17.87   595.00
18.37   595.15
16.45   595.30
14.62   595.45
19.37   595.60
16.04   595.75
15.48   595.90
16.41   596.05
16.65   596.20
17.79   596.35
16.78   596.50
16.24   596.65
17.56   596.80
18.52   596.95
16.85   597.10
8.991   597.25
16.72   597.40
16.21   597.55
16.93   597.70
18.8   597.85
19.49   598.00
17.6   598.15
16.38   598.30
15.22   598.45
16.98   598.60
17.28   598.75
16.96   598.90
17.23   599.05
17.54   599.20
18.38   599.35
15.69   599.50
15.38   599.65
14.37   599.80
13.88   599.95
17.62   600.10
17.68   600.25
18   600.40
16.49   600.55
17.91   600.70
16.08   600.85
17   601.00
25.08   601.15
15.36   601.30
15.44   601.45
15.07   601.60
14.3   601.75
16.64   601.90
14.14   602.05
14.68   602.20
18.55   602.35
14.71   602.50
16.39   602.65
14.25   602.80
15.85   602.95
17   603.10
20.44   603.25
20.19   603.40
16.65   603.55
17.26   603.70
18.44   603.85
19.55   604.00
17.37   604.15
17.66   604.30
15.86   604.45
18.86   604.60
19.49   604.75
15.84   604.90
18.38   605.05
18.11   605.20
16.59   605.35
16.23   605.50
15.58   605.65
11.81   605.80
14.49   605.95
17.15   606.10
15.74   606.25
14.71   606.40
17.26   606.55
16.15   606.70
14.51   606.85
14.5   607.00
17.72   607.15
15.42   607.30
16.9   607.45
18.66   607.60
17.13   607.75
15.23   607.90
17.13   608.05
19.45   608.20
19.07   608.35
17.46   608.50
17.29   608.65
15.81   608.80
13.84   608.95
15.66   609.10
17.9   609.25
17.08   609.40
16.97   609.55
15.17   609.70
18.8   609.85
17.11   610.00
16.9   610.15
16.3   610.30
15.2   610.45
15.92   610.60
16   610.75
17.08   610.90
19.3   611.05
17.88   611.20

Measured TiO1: -0.010 mag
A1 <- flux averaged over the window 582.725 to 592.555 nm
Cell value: 17.3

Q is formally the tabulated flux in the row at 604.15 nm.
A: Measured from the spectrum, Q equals 17.37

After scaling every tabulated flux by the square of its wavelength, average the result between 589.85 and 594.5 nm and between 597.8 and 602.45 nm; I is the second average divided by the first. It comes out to 0.99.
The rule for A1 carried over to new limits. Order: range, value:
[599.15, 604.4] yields 16.9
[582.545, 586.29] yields 17.5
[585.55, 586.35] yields 18.9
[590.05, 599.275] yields 17.1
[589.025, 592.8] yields 16.6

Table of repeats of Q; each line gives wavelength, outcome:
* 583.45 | 15.94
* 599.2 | 17.54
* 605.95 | 14.49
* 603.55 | 16.65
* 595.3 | 16.45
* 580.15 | 17.86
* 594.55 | 14.45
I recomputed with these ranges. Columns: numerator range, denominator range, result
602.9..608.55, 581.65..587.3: 1.04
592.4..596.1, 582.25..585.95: 1.03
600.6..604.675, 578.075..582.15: 1.03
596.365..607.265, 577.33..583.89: 1.01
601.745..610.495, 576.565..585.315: 1.03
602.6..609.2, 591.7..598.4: 1.03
